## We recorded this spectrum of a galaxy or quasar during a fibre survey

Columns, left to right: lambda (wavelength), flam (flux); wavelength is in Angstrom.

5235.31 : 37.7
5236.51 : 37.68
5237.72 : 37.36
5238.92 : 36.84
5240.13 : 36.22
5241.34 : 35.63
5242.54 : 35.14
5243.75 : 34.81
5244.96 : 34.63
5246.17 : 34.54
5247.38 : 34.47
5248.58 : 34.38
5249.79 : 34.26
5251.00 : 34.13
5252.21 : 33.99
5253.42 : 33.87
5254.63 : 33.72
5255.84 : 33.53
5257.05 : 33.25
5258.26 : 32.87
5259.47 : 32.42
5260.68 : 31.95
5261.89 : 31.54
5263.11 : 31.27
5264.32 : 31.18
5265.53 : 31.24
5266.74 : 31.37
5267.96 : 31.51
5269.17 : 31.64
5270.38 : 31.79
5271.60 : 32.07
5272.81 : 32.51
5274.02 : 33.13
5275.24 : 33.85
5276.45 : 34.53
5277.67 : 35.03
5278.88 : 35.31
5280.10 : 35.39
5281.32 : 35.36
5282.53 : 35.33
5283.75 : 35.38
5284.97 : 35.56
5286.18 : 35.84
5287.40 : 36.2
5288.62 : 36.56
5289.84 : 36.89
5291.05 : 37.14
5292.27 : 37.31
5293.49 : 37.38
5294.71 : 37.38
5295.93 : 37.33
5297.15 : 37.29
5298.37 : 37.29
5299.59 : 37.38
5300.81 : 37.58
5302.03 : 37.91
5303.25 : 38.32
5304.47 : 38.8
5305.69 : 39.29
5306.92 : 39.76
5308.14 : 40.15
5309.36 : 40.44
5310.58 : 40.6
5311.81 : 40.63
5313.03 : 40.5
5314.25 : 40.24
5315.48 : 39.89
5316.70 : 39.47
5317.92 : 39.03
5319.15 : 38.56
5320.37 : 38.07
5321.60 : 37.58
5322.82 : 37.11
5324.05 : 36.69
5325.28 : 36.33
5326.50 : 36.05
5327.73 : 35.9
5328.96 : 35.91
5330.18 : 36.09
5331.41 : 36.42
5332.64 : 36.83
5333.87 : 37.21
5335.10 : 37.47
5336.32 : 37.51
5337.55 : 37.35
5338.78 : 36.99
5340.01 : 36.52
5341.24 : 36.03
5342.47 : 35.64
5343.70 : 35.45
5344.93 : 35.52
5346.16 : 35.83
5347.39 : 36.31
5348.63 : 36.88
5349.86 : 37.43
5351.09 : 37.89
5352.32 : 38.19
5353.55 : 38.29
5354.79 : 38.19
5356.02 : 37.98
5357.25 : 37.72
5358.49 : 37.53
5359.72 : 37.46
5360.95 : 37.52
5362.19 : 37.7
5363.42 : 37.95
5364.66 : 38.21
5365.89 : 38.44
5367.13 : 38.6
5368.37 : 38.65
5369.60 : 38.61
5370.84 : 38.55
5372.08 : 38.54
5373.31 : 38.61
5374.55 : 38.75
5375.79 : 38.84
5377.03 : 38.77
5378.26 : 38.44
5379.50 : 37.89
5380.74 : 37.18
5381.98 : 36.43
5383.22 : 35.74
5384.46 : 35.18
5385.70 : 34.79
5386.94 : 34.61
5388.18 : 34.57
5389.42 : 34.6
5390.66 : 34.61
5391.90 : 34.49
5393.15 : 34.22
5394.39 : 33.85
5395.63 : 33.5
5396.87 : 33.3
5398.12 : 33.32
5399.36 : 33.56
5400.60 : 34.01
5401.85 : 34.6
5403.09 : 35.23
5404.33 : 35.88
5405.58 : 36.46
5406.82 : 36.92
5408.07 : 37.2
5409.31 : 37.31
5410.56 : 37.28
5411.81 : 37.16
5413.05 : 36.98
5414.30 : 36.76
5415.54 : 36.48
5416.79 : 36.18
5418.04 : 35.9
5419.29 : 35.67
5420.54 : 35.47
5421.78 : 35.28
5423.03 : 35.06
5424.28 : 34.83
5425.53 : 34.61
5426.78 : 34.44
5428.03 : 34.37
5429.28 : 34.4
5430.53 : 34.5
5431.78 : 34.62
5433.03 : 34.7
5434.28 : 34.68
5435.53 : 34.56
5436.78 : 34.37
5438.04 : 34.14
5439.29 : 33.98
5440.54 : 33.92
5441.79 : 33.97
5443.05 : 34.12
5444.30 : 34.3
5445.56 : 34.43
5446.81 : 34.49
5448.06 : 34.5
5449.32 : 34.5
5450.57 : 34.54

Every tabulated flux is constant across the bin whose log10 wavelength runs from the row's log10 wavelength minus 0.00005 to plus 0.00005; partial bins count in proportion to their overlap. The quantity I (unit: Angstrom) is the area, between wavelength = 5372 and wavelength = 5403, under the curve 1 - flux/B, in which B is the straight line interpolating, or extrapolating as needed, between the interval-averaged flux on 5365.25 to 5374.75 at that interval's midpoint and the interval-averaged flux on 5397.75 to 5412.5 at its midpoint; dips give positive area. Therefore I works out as 1.3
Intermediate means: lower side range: 38.6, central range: 35.6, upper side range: 35.8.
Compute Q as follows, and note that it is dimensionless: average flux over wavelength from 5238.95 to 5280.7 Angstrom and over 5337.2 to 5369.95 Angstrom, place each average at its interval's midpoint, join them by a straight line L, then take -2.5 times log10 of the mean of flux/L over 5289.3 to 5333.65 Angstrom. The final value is -0.07 mag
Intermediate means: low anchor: 33.5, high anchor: 37.4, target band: 38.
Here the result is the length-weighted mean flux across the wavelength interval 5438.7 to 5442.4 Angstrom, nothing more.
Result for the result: 34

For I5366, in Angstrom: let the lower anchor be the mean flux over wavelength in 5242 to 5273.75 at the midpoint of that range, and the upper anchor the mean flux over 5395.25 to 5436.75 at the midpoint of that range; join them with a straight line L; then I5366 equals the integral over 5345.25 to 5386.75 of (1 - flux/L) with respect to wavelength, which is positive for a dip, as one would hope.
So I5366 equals -3.7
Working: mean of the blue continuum 33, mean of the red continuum 35.3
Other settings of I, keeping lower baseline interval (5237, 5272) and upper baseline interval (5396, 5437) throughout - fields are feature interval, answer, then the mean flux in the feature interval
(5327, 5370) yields -3.3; 37.2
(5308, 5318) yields -1.8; 40.2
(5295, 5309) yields -1.7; 38.3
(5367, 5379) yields -1.3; 38.6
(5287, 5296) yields -0.8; 37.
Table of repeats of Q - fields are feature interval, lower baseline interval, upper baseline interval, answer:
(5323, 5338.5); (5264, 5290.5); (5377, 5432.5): -0.062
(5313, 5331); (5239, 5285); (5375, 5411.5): -0.095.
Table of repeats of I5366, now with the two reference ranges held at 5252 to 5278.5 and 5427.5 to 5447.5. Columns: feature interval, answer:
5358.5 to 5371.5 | -1.7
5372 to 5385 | -1.5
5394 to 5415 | -0.9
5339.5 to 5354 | -1.4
